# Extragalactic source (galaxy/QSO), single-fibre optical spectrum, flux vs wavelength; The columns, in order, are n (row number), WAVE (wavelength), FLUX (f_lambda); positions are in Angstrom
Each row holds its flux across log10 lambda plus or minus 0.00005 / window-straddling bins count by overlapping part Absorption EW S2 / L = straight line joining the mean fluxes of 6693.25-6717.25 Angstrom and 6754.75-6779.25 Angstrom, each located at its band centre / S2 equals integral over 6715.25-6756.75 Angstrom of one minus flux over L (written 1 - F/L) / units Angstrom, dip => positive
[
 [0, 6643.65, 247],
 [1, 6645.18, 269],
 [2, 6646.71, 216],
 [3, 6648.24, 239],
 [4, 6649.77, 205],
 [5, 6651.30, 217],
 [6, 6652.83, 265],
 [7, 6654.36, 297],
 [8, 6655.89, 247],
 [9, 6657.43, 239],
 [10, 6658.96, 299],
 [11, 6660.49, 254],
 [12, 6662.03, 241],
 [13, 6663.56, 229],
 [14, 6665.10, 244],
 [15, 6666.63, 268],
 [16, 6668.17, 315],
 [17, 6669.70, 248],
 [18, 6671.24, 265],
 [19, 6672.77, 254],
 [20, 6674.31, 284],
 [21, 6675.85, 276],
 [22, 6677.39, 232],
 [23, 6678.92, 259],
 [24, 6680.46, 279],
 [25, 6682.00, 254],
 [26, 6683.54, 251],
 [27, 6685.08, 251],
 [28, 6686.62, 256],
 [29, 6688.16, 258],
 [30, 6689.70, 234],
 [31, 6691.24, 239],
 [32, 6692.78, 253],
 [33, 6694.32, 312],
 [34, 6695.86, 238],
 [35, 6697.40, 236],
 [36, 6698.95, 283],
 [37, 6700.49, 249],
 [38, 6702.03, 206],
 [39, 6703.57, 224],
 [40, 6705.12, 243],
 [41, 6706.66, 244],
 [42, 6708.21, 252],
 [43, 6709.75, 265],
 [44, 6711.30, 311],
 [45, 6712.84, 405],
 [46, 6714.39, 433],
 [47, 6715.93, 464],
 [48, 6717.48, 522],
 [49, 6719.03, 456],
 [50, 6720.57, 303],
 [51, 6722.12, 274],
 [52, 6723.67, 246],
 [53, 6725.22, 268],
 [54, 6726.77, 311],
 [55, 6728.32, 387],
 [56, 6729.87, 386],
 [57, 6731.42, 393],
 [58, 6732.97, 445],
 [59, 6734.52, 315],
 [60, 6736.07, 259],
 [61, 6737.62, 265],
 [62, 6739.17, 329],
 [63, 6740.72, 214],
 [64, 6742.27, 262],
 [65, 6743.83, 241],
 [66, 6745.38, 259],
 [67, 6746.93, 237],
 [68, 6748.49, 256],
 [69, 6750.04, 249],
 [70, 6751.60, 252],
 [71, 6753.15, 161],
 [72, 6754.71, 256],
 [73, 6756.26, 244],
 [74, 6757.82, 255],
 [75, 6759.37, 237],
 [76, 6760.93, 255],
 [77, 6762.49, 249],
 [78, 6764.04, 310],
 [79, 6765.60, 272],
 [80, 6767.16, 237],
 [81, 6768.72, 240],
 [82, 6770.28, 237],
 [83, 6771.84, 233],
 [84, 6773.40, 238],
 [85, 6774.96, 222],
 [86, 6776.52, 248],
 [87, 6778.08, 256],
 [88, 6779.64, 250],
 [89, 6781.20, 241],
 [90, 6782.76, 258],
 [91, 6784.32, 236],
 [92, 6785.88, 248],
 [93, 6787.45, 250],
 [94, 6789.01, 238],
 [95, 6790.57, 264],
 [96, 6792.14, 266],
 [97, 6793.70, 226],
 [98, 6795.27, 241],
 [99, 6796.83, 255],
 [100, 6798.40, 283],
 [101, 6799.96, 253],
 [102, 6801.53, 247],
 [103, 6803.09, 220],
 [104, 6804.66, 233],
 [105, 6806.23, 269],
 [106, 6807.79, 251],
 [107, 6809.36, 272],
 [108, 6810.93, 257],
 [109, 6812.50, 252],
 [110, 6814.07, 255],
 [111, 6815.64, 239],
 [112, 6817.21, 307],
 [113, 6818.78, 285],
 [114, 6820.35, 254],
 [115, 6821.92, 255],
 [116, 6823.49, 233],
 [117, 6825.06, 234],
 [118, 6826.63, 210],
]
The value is -4.8 Angstrom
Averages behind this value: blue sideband 296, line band 306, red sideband 249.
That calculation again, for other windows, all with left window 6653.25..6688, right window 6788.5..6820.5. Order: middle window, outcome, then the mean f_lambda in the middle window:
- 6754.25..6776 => 0.72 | 249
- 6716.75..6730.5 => -4.80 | 349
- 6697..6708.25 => 0.78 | 242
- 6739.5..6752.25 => 0.44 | 249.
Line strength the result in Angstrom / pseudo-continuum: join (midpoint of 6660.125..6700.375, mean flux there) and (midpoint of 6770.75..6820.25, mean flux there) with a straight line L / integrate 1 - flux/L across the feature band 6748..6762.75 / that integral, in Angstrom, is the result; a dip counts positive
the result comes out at 0.7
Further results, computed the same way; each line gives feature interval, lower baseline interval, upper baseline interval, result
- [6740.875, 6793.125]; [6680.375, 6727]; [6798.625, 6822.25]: 4.7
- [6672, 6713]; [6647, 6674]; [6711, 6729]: 7.1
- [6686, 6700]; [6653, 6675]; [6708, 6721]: 3.3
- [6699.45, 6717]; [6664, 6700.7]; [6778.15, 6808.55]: -3.1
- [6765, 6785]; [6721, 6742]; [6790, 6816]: 2.4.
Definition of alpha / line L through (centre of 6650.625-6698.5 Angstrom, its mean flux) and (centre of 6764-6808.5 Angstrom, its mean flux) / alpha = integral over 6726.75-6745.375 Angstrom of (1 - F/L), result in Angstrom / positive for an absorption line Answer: -4.6 Angstrom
